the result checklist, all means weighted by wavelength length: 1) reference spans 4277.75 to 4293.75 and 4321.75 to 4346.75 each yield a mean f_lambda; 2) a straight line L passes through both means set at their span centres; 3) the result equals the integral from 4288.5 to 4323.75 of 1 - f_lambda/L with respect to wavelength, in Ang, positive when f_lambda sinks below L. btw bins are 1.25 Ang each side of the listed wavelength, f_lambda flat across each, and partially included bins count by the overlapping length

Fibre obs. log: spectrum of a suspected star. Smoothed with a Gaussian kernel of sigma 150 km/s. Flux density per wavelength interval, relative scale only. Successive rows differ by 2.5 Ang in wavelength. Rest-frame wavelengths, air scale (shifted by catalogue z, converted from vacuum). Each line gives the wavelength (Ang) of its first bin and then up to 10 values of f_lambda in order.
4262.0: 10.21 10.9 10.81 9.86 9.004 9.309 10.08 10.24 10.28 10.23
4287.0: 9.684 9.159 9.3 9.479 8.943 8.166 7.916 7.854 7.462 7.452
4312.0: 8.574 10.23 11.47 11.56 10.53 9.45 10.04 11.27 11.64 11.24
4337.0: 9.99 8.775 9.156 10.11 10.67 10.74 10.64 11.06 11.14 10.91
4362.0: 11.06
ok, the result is 3.0 Ang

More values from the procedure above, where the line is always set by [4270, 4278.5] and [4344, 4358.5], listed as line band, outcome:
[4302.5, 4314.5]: 2.4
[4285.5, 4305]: 2.0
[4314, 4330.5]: -0.6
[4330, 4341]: 0.1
